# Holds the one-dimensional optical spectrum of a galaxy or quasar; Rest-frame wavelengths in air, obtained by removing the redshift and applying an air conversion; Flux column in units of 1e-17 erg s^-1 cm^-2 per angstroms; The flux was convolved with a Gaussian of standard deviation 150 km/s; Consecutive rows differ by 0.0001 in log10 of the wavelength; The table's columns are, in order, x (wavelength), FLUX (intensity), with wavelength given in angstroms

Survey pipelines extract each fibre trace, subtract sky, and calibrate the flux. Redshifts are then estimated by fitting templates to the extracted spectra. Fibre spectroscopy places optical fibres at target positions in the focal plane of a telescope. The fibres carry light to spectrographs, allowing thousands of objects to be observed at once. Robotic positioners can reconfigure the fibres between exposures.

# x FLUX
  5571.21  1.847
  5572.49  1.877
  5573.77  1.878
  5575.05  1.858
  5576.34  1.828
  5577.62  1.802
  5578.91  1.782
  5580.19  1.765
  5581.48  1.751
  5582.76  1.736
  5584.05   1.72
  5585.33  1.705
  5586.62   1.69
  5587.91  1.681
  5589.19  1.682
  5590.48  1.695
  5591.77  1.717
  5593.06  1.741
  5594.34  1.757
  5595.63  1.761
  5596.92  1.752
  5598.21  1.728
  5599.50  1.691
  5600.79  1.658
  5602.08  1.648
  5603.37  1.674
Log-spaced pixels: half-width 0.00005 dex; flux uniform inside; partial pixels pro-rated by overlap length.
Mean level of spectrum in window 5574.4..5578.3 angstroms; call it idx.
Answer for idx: 1.83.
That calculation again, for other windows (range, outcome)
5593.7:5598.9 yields 1.75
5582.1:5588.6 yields 1.71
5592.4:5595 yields 1.75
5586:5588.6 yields 1.69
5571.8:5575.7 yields 1.87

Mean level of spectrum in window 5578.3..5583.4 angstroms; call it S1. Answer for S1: 1.76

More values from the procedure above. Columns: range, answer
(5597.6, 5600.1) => 1.71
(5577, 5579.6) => 1.79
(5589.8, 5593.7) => 1.72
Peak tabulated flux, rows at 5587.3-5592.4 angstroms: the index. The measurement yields 1.717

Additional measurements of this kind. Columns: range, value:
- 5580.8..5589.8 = 1.751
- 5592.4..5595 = 1.757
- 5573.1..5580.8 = 1.878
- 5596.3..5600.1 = 1.752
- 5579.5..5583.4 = 1.765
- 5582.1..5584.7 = 1.736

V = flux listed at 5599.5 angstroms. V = 1.691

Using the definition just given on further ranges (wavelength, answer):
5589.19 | 1.682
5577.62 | 1.802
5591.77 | 1.717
